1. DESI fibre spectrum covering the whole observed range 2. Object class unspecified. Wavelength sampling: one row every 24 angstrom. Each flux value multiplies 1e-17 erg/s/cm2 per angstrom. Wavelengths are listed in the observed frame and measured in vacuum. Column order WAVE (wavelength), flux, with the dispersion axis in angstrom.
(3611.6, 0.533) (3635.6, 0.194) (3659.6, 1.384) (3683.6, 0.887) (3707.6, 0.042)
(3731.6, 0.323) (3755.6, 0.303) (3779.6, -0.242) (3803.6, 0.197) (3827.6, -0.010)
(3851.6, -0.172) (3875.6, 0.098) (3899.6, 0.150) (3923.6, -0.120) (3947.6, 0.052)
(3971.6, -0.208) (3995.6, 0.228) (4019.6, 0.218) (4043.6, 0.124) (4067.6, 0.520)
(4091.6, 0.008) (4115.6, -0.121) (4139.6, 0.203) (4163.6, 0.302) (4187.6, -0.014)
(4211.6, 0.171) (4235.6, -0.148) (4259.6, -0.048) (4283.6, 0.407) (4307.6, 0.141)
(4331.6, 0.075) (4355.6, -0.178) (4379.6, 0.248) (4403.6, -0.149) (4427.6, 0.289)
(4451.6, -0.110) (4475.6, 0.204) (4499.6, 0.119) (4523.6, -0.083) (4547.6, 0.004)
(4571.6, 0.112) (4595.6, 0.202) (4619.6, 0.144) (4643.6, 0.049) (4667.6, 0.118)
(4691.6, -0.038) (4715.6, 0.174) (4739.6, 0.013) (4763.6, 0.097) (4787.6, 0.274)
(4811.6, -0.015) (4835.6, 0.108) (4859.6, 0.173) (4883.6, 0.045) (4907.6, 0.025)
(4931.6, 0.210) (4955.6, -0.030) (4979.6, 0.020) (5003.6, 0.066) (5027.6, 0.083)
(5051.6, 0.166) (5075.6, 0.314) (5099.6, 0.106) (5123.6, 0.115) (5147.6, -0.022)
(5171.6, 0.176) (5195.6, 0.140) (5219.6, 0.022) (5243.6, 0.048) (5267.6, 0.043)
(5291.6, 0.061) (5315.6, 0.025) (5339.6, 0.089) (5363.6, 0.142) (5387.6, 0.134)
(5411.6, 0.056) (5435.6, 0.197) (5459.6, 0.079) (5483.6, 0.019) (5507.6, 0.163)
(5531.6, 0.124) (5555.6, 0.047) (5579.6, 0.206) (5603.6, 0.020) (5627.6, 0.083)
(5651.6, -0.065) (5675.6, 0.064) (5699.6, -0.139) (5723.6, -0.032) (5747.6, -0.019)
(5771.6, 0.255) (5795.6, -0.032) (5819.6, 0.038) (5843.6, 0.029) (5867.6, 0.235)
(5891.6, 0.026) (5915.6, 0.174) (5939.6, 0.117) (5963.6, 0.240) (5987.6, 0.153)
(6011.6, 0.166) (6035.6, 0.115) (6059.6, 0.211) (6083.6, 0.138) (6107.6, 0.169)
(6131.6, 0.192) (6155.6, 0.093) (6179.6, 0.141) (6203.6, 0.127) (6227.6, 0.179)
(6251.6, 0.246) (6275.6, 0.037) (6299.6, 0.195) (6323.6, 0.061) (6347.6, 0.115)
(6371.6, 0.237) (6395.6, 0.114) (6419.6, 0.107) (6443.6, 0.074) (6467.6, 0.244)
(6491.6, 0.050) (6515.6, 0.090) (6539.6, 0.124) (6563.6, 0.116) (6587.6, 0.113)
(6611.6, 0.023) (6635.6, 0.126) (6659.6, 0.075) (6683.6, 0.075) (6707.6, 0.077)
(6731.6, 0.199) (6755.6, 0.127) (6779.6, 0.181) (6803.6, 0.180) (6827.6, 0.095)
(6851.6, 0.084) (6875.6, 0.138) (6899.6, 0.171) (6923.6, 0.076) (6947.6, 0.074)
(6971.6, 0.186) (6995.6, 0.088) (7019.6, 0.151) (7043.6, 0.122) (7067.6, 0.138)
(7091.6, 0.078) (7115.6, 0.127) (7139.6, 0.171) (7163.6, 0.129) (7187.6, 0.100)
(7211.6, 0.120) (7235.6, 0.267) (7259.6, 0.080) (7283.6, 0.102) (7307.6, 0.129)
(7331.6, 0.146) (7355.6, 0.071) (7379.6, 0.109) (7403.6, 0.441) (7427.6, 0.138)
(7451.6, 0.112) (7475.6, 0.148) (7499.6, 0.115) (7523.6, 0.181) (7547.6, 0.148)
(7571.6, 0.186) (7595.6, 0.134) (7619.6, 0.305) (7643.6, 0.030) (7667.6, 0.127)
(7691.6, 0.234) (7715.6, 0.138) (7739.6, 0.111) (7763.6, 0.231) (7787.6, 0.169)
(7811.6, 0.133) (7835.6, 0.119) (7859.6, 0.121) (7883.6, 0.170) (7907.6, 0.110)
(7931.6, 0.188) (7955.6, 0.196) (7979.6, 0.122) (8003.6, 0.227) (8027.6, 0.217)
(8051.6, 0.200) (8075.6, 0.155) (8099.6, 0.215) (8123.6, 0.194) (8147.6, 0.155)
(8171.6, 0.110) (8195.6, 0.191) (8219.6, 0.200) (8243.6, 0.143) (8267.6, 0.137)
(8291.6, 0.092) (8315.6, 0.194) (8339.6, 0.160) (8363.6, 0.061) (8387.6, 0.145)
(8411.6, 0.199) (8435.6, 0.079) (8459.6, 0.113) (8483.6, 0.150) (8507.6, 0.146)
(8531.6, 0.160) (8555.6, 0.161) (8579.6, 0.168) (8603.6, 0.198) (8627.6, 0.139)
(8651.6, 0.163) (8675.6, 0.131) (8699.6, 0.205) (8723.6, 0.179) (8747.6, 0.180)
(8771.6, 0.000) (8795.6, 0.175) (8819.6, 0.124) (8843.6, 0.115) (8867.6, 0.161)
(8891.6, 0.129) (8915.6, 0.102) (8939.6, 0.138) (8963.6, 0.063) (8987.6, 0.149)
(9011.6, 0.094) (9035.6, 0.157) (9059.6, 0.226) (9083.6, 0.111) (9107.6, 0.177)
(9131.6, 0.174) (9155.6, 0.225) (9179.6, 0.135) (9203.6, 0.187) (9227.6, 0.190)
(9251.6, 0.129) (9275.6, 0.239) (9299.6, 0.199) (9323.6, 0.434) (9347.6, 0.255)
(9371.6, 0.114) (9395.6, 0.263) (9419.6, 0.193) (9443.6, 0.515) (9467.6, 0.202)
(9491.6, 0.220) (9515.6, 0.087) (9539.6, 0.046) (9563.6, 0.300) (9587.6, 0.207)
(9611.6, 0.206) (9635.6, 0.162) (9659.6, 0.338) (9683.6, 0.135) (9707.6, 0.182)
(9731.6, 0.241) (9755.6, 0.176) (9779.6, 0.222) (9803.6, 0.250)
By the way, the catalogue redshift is 0.987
